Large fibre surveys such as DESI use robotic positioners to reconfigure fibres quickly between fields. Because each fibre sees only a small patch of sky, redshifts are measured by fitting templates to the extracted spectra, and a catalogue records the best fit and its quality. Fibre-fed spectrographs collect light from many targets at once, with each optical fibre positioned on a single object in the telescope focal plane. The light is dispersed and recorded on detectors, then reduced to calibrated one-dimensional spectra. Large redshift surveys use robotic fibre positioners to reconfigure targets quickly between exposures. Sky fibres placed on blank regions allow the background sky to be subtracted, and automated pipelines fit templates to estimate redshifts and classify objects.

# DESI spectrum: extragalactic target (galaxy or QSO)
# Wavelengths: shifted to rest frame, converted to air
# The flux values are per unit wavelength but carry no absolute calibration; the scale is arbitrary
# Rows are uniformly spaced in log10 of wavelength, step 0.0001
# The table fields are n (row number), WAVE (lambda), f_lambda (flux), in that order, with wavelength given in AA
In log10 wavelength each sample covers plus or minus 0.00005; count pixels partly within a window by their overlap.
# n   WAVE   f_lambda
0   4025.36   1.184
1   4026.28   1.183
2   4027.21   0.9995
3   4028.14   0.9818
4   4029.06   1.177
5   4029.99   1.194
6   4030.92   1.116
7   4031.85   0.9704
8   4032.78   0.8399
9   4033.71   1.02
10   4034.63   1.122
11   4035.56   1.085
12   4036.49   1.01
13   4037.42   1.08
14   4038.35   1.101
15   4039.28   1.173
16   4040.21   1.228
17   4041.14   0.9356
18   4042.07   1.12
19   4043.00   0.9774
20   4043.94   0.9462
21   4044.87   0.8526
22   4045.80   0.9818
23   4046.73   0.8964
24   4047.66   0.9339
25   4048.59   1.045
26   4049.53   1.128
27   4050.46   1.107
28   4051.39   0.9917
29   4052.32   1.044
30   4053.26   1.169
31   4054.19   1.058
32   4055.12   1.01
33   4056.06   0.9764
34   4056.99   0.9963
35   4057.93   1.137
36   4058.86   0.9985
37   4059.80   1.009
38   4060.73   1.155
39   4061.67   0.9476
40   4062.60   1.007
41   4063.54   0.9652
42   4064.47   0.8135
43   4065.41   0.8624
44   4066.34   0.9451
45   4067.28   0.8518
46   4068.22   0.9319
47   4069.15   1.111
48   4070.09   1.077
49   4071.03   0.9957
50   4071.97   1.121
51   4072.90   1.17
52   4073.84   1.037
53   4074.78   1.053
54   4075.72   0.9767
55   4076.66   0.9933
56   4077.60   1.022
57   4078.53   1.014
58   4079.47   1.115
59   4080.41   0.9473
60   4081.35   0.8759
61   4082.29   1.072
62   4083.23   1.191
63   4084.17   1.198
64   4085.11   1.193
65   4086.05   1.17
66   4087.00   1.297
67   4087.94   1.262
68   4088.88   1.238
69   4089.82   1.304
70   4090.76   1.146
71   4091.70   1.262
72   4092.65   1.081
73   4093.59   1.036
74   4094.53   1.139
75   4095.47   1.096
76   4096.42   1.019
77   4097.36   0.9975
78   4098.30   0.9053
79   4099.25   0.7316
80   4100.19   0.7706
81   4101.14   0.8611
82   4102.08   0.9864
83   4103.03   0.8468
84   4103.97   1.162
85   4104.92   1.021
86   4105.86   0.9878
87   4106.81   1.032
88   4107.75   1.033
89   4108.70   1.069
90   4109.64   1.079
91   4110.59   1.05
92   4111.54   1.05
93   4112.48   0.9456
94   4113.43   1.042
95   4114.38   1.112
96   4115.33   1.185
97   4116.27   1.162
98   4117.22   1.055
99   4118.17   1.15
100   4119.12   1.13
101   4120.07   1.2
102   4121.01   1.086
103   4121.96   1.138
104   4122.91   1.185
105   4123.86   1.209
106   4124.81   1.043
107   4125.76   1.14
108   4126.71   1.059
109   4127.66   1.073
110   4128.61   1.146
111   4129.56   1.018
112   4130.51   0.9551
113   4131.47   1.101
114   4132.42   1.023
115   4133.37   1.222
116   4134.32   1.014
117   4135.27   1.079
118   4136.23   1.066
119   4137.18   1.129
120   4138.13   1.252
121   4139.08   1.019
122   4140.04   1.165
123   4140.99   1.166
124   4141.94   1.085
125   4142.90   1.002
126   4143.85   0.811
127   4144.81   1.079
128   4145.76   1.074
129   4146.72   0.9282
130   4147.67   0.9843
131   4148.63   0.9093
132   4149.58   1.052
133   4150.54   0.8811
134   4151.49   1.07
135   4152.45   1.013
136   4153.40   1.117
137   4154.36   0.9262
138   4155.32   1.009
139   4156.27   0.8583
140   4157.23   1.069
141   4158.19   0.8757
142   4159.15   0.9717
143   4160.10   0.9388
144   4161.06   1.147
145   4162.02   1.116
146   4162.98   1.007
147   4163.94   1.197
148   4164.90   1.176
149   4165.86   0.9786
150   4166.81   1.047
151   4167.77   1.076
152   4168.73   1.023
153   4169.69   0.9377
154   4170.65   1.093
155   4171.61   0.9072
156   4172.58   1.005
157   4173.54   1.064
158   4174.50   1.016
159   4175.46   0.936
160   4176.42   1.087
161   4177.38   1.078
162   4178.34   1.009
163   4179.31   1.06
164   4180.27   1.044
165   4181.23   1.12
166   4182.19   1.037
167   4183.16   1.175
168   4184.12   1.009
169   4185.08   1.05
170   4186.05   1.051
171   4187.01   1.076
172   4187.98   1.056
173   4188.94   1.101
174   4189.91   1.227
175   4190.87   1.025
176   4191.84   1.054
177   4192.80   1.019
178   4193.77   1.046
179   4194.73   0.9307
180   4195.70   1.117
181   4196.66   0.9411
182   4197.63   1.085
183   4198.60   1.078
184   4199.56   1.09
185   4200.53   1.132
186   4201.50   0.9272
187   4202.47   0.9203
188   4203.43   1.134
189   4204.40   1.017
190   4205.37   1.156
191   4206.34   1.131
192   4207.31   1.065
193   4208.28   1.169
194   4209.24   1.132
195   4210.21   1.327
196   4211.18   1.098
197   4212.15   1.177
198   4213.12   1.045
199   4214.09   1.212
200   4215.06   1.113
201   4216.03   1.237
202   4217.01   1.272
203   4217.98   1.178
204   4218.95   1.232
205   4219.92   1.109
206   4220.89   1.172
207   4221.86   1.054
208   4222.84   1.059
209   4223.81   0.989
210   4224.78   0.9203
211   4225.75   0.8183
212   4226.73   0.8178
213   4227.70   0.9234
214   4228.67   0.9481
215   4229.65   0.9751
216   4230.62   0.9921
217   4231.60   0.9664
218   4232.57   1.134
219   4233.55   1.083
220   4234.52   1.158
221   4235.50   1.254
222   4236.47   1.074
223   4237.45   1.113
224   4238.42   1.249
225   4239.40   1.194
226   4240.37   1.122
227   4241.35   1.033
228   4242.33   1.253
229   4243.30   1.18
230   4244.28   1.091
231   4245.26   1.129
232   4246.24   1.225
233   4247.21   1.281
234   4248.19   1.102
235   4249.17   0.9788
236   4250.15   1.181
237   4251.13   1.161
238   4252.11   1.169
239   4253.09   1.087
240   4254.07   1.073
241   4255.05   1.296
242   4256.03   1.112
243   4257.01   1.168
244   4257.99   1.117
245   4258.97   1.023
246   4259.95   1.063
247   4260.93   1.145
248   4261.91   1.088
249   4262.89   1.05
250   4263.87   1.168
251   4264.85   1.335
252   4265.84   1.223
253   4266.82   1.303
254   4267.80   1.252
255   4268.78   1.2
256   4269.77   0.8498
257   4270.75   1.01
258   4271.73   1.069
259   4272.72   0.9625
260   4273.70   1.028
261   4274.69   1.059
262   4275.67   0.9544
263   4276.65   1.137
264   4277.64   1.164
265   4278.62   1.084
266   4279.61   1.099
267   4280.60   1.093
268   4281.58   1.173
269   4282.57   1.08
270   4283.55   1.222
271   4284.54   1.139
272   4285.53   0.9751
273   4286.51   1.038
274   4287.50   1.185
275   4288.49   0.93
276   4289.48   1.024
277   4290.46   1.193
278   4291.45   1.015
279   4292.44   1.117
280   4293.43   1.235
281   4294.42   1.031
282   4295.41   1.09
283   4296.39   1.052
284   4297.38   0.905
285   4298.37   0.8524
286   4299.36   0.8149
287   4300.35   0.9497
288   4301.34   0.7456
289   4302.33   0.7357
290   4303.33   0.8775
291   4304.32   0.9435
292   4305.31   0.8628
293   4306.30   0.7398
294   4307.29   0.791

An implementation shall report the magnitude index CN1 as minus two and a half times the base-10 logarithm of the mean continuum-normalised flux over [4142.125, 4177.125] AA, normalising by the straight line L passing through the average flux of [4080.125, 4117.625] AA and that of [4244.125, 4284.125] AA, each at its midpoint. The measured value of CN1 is 0.078 mag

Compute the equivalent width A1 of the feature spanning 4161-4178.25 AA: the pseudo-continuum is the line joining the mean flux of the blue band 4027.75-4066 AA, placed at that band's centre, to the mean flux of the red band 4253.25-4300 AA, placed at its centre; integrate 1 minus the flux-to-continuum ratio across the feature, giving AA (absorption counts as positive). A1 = 0.2 AA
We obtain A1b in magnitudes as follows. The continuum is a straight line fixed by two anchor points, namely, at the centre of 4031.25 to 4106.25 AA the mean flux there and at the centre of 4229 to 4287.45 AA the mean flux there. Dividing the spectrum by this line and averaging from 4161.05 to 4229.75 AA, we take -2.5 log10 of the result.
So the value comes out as 0.02 mag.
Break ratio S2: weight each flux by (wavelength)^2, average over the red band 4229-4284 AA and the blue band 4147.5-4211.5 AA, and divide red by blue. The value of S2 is 1.1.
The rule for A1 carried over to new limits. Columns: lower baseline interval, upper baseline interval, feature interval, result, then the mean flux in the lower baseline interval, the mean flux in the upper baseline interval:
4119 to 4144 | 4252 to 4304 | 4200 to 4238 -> -0.1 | 1.1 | 1.07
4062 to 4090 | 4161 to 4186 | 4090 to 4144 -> -0.5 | 1.06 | 1.05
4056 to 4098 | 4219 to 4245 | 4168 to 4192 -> 0.4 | 1.06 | 1.07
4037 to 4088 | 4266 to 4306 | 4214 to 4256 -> -2.8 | 1.04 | 1.04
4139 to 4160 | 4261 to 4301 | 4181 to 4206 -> -0.8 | 1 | 1.08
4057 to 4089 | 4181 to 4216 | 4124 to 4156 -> 0.6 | 1.05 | 1.09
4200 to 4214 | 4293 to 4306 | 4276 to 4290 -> -2.0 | 1.11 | 0.926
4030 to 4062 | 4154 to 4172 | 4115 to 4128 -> -1.3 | 1.04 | 1.02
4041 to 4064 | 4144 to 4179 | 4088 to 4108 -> -0.4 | 1.02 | 1.02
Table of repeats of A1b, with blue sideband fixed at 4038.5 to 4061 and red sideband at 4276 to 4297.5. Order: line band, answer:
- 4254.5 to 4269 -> -0.08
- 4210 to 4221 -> -0.10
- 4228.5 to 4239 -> -0.01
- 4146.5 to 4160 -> 0.09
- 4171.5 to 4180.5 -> 0.04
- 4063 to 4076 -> 0.05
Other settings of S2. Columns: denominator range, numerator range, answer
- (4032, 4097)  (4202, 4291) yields 1.15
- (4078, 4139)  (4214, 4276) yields 1.09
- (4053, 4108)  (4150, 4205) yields 1.05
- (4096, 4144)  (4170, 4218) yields 1.06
